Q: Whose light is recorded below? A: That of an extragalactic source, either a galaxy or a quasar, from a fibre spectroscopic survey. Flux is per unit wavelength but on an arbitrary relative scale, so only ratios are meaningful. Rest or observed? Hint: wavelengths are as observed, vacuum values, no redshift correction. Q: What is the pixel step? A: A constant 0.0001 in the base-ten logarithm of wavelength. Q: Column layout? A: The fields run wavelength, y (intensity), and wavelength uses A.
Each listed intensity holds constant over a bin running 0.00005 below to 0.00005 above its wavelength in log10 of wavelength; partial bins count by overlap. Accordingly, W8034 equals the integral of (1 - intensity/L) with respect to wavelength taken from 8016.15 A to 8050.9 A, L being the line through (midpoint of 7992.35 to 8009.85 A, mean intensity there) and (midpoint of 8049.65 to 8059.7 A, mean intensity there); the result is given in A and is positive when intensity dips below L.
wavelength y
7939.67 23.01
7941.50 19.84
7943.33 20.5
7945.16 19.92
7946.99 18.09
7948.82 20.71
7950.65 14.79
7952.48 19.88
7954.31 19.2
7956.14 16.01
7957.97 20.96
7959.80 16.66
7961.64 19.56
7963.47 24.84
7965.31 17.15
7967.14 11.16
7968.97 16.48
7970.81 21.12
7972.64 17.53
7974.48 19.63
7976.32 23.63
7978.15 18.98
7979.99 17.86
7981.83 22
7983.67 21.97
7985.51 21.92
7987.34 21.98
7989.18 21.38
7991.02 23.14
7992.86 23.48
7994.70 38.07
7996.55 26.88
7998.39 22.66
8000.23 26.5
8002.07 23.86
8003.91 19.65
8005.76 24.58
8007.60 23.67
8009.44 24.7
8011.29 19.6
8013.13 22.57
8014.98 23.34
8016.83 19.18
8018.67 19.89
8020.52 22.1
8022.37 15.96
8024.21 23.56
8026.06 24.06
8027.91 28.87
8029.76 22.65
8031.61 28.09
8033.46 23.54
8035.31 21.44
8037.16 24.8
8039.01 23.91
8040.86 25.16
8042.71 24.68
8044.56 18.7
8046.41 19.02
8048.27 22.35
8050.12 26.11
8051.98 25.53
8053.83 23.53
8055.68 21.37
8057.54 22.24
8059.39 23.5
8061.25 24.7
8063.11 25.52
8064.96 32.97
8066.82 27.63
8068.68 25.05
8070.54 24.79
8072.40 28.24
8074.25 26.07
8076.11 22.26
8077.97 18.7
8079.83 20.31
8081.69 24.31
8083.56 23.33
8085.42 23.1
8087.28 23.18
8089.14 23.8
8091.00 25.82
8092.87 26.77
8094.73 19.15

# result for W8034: 2.1 A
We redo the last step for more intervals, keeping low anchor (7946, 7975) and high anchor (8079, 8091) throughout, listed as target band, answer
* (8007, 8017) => -1.0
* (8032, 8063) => -2.2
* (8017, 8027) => -0.1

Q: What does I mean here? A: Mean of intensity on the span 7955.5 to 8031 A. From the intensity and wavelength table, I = 21.8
